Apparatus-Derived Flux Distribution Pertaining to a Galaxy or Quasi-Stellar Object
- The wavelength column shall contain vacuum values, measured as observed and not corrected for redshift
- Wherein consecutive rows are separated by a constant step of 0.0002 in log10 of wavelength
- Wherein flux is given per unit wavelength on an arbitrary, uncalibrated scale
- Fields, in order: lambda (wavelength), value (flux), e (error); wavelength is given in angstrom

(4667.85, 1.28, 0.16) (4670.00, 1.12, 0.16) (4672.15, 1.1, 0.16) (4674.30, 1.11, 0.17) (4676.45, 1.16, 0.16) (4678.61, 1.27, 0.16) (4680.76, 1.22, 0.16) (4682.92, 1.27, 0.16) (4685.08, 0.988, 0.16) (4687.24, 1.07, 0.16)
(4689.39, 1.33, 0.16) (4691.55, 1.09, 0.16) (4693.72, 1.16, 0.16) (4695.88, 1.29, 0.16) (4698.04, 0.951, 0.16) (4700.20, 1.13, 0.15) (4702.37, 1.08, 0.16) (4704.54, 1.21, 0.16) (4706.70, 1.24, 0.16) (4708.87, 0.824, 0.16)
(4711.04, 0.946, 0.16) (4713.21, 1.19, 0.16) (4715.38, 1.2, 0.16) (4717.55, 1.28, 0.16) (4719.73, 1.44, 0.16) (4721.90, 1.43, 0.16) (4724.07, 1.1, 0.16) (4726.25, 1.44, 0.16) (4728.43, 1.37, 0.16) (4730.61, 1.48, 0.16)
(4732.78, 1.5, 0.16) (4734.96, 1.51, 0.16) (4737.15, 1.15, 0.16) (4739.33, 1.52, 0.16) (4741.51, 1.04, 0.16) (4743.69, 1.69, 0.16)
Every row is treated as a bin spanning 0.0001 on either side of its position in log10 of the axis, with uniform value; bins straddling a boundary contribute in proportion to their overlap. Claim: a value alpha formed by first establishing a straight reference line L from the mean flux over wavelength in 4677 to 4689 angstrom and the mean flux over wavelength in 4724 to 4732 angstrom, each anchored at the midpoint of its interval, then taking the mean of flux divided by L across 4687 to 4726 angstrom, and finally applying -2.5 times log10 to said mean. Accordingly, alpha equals 0.098 mag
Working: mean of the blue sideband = 1.17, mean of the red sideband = 1.38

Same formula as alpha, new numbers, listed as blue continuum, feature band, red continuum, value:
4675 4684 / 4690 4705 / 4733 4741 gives 0.13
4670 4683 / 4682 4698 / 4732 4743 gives 0.05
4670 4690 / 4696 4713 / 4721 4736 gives 0.19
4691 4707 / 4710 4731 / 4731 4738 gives 0.02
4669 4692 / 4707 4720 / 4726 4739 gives 0.17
